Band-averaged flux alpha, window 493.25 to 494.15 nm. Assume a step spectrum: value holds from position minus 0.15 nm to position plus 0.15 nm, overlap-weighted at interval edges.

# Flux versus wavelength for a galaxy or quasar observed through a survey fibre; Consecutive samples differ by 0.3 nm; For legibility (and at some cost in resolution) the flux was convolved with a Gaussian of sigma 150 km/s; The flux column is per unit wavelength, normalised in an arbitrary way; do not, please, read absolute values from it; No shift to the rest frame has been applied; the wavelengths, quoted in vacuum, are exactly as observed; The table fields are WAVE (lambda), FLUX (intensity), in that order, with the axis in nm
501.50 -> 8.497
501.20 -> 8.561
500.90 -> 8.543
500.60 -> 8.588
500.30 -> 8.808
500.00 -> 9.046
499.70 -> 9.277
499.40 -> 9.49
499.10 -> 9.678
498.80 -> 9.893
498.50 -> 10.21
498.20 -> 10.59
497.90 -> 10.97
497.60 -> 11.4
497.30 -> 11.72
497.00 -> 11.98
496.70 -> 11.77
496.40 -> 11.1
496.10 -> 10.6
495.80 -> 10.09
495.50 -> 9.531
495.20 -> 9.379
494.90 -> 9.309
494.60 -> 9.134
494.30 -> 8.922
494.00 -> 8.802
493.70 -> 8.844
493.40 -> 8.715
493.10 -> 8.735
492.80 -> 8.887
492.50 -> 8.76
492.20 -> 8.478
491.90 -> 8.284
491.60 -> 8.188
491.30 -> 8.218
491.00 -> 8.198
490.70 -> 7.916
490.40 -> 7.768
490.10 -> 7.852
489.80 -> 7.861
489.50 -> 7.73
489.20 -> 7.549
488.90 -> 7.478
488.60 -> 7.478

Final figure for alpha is 8.79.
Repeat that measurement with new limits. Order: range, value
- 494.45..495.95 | 9.49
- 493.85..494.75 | 8.95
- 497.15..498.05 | 11.4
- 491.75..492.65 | 8.51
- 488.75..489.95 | 7.65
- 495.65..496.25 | 10.3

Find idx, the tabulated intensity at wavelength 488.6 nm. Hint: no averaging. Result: 7.478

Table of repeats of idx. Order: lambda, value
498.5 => 10.21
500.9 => 8.543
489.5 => 7.73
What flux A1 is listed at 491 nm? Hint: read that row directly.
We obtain 8.198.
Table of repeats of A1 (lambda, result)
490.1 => 7.852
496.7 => 11.77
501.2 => 8.561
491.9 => 8.284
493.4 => 8.715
